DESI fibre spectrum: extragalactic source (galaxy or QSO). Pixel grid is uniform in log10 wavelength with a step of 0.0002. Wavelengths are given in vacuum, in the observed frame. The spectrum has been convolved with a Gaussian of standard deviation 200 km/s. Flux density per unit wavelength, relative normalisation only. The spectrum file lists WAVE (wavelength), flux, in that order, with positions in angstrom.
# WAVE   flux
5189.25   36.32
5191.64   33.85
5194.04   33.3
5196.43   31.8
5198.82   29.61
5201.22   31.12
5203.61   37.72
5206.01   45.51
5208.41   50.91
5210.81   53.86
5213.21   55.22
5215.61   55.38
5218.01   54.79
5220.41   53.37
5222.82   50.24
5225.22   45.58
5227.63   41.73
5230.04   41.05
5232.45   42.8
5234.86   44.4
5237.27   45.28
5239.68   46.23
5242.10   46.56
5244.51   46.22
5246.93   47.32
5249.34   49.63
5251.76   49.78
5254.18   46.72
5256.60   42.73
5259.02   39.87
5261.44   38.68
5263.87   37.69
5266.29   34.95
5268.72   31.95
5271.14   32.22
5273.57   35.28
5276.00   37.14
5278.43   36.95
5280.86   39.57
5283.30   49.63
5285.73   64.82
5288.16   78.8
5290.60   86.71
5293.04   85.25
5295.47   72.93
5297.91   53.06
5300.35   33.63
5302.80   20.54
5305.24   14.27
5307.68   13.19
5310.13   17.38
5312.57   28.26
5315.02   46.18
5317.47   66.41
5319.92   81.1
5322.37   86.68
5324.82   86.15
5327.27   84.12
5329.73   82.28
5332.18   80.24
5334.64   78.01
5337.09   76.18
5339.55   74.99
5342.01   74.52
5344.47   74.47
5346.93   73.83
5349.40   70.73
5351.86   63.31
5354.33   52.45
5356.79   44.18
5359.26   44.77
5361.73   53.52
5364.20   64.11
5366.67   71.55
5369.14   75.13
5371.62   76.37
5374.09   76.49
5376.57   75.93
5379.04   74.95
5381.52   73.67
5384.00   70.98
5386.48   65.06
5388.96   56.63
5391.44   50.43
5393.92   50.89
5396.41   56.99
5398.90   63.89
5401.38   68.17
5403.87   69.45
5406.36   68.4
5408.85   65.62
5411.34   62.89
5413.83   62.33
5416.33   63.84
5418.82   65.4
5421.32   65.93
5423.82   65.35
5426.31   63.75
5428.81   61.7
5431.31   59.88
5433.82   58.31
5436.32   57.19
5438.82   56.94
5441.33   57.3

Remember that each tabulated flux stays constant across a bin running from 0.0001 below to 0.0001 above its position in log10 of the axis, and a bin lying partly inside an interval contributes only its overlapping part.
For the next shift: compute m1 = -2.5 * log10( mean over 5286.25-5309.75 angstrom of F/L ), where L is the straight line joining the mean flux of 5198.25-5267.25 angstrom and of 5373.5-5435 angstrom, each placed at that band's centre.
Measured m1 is 0.043 mag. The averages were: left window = 45.2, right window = 64.5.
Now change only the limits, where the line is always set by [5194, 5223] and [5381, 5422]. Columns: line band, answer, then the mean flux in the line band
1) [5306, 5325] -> 0.10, 50.4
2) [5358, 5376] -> -0.11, 66.3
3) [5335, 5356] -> -0.20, 69.9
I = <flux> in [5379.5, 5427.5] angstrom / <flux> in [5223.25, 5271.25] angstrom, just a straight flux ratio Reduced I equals 1.49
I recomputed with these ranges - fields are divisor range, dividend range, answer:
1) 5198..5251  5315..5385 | 1.54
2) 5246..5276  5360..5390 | 1.71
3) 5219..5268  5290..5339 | 1.34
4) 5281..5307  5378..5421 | 1.18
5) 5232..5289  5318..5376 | 1.62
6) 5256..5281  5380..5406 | 1.71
